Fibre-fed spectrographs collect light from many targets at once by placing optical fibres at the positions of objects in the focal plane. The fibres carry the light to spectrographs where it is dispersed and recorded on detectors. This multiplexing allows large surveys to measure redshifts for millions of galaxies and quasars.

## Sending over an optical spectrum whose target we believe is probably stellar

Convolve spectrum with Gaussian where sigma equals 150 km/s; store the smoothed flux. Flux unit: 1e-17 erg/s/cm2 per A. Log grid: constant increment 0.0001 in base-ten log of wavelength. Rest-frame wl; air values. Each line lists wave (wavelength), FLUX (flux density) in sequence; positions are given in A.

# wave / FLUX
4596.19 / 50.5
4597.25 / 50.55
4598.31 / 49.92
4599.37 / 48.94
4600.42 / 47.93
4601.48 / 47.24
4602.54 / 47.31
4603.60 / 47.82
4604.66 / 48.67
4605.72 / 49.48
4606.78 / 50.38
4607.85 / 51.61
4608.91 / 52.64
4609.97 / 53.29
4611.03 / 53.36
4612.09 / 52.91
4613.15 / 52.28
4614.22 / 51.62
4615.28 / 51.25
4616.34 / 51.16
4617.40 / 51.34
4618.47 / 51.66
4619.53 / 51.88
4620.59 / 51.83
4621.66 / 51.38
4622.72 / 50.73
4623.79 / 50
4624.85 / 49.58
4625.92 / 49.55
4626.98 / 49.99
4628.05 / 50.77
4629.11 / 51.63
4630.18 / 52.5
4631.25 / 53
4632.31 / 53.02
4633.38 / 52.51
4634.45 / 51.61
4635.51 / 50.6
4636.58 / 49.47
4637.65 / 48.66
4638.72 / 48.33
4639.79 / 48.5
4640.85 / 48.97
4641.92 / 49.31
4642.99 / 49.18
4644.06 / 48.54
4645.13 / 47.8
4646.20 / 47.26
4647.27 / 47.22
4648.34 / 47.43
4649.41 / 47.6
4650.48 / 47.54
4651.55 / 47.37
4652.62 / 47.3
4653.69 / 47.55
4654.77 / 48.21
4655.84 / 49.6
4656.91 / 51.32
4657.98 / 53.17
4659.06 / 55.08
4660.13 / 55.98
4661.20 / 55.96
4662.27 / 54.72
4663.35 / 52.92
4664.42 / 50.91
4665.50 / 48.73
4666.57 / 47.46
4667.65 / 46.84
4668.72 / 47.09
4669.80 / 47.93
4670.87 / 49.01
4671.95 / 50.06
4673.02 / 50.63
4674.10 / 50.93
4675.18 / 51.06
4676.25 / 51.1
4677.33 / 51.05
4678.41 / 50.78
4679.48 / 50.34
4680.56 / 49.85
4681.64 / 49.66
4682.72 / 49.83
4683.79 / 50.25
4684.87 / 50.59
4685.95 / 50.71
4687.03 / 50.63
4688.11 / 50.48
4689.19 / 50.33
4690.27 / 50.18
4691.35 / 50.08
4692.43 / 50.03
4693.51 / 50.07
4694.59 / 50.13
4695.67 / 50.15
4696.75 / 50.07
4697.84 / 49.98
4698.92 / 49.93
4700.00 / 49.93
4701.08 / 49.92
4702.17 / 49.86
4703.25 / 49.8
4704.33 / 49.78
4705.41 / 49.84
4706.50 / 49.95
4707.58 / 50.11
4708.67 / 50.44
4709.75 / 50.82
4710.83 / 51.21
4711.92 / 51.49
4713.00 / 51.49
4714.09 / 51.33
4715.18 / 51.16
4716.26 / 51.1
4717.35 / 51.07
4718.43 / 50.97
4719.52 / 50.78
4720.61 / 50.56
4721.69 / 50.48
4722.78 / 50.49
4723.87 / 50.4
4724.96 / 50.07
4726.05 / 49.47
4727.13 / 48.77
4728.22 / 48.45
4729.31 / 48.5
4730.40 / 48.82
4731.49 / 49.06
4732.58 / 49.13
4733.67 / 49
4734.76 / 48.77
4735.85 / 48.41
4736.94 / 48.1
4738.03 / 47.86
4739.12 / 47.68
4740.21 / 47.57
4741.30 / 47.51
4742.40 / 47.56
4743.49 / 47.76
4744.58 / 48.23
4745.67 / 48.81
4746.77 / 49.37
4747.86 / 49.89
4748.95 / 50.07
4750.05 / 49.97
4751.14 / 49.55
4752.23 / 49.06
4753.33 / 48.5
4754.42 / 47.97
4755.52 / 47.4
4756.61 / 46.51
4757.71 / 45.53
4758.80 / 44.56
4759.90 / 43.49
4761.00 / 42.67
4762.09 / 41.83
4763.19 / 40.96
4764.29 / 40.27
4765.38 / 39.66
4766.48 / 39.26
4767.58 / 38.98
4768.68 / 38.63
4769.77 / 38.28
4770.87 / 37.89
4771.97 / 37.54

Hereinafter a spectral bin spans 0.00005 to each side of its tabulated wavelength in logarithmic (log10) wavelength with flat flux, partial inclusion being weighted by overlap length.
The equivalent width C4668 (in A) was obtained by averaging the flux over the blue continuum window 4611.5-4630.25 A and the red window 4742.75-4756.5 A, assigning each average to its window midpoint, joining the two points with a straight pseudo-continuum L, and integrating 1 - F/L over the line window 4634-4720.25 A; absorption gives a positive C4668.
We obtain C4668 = 0.1 A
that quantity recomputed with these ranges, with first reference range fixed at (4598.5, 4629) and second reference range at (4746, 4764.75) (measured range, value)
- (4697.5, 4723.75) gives -1.55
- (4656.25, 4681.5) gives -1.03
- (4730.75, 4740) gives -0.30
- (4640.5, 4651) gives 0.34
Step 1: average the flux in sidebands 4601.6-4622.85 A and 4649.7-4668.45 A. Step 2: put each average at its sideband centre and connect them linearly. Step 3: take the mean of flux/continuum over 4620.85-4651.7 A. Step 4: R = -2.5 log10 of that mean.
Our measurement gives 0.02 mag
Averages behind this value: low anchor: 51.1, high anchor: 50.5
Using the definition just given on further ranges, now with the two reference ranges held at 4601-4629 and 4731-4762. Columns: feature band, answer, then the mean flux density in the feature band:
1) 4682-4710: -0.027 mag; 50.1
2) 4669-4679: -0.017 mag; 50.2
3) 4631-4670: 0.003 mag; 49.8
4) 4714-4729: -0.043 mag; 50.3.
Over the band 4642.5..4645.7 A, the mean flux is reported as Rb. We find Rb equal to 48.5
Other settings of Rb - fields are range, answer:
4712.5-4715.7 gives 51.2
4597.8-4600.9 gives 49.1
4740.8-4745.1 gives 47.7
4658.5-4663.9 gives 54.9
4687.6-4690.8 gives 50.3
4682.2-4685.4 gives 50.3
